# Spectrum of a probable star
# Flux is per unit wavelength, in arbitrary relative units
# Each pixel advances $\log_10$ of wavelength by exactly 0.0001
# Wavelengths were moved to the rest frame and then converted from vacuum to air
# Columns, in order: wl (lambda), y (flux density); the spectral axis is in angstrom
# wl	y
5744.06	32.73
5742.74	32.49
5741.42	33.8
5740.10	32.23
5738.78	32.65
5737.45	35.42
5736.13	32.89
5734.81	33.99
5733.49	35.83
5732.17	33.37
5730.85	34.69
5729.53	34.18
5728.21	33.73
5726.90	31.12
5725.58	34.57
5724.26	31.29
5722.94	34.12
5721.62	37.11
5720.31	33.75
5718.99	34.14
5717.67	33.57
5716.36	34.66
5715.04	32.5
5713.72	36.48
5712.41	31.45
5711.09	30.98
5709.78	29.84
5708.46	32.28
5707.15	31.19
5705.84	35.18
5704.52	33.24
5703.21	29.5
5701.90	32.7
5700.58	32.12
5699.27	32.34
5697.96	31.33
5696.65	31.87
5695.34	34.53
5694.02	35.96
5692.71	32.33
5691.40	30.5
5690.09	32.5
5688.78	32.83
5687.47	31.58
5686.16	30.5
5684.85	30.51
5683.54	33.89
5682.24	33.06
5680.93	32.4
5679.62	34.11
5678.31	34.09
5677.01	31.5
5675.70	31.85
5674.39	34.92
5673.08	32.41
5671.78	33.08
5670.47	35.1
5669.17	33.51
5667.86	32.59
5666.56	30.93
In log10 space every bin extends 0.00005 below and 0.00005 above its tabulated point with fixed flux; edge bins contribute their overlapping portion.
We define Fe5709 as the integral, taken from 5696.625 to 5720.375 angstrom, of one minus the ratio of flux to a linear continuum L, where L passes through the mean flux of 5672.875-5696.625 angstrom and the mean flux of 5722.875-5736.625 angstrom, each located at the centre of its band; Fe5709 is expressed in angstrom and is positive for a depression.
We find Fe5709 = 0.44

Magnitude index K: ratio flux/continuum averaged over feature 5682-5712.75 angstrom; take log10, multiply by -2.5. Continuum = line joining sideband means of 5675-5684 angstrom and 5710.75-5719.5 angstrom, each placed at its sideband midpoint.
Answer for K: 0.03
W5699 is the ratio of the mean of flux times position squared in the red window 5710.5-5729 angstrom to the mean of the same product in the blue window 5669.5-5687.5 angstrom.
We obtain 1.04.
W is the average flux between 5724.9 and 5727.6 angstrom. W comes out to 32.9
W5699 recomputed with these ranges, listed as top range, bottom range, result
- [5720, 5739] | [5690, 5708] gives 1.05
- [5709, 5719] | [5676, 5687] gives 1.02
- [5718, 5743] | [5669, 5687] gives 1.05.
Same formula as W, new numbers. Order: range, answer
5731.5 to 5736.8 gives 34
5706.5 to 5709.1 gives 31.8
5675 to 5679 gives 32.5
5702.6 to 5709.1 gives 32.3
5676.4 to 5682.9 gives 33.1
